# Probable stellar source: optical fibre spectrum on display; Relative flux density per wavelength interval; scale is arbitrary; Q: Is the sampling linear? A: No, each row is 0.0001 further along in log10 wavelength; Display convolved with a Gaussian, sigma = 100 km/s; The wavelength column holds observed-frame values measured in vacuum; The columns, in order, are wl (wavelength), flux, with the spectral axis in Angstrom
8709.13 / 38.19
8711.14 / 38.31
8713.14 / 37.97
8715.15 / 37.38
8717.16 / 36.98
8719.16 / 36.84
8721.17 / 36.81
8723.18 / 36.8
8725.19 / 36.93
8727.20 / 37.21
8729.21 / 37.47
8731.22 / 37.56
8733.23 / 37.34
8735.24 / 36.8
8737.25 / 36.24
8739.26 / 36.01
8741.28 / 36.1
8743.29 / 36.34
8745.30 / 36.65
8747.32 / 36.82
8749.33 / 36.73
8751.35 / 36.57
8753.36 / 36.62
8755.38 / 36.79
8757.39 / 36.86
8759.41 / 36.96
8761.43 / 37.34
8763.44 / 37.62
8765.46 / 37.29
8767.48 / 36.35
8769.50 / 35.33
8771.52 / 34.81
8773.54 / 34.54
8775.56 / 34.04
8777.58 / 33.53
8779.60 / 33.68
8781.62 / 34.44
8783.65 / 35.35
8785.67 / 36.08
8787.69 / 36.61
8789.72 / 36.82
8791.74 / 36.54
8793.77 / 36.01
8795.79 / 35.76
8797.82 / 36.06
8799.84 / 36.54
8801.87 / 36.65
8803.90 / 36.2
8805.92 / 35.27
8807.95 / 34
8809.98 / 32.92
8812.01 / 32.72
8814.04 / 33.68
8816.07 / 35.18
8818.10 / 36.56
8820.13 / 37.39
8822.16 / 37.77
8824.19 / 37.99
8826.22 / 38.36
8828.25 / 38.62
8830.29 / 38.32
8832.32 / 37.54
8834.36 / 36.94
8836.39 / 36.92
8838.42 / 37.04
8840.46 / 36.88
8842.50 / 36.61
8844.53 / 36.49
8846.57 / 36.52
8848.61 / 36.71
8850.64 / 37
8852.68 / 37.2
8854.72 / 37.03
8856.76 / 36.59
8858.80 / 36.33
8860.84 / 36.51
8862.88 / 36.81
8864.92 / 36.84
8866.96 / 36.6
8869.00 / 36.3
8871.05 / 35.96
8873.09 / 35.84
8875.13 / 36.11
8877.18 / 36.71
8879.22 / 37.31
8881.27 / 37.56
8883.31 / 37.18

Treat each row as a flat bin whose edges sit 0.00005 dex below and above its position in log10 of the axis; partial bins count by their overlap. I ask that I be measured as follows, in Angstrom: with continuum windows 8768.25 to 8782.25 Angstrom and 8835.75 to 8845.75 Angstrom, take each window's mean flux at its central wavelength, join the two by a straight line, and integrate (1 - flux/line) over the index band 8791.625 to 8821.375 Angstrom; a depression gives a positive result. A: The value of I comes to 0.1 Angstrom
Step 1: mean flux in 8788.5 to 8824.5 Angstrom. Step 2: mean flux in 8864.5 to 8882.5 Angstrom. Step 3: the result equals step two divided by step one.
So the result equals 1.02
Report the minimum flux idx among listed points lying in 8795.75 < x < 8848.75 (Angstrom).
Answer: 32.72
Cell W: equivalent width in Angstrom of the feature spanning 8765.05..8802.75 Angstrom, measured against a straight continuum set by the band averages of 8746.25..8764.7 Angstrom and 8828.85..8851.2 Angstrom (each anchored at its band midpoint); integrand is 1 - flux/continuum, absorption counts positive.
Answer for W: 1.42 Angstrom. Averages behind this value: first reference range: 36.9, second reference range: 37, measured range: 35.6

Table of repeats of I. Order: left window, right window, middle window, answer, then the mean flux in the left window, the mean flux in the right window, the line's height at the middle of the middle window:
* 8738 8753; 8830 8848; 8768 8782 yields 0.85 Angstrom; 36.5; 37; 36.6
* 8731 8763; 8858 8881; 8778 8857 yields 0.75 Angstrom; 36.7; 36.5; 36.6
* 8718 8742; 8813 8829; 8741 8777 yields 0.57 Angstrom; 36.9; 36.9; 36.9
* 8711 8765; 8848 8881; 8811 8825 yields 0.34 Angstrom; 37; 36.6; 36.8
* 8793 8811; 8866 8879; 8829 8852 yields -0.69 Angstrom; 35.5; 36.3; 35.9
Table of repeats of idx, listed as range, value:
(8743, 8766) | 36.34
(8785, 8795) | 36.01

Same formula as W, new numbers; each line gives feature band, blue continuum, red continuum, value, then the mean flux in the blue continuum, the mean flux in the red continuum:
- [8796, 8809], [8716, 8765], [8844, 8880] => 0.3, 36.9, 36.6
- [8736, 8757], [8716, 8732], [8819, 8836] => 0.4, 37.1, 37.8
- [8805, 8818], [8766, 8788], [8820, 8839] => 0.9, 35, 37.7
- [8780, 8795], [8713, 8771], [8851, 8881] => 0.3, 36.8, 36.6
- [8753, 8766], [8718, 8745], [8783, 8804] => -0.2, 36.8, 36.3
